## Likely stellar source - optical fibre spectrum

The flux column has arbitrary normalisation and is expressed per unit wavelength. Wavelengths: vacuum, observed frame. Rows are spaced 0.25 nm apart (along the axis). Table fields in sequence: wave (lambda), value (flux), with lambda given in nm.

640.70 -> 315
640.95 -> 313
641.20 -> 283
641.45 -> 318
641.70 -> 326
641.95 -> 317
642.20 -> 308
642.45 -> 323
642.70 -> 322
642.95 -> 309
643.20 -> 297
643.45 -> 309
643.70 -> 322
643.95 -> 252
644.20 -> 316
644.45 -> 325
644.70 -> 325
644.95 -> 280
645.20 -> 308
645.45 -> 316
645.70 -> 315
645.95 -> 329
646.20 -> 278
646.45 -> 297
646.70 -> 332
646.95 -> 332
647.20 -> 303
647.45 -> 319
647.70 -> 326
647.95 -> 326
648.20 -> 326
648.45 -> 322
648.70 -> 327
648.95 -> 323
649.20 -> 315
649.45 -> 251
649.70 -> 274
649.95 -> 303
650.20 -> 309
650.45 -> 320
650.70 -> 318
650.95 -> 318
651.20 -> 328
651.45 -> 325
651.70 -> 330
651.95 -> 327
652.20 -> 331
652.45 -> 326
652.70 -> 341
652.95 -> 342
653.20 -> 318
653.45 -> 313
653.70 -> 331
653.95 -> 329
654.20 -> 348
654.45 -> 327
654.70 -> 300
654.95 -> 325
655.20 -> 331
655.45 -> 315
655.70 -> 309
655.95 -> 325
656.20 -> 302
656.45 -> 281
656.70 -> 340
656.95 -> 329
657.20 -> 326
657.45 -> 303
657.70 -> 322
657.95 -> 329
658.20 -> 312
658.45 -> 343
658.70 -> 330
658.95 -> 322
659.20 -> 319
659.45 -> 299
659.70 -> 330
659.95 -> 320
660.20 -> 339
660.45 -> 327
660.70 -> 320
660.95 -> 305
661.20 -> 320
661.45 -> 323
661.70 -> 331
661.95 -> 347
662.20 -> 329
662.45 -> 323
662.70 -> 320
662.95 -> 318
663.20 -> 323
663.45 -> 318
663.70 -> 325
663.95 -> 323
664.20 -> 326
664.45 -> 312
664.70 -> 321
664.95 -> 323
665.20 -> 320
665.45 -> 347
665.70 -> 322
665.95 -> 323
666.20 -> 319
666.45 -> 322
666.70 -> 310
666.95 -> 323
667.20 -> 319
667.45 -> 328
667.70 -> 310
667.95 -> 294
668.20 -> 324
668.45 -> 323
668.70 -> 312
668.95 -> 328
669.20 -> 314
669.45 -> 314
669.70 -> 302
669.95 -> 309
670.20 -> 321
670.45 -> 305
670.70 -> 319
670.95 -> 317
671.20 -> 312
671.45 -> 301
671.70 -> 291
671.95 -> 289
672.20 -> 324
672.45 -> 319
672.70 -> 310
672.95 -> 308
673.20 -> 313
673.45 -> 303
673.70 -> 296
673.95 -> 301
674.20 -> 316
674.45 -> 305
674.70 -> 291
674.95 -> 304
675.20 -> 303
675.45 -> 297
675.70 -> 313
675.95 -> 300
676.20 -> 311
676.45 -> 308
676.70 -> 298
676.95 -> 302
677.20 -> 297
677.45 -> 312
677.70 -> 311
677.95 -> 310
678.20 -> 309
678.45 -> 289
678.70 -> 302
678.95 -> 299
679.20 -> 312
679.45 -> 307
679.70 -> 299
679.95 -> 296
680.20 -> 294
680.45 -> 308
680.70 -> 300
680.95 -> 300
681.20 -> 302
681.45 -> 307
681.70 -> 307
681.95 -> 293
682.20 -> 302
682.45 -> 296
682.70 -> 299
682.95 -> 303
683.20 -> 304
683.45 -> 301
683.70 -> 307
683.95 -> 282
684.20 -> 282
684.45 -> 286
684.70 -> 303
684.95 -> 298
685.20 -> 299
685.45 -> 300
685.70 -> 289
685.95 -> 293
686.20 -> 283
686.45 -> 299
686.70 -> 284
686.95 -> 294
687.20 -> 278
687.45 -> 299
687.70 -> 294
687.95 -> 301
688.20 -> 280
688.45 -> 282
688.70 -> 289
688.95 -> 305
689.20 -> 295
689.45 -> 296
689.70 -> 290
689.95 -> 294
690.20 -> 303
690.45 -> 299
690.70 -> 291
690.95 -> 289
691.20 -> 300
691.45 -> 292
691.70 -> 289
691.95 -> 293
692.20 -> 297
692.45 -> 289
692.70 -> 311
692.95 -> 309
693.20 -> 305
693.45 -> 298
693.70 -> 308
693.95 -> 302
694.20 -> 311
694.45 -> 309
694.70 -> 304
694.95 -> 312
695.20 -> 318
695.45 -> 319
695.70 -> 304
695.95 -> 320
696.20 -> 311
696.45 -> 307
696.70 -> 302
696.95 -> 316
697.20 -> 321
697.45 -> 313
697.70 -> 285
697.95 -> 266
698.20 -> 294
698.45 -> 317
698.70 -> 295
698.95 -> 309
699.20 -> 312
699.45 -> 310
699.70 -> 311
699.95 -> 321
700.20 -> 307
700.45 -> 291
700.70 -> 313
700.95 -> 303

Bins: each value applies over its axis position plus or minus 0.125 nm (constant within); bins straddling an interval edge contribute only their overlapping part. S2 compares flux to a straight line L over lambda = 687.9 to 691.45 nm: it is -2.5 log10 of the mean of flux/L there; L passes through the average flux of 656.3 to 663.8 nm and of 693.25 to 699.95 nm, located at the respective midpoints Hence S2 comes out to 0.058 mag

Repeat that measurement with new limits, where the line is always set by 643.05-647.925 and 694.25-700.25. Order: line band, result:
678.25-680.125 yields 0.03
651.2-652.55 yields -0.06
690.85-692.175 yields 0.05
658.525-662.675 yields -0.05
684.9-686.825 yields 0.05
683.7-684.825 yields 0.06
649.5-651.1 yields 0.02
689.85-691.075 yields 0.05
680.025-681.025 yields 0.03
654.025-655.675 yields -0.05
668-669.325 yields -0.03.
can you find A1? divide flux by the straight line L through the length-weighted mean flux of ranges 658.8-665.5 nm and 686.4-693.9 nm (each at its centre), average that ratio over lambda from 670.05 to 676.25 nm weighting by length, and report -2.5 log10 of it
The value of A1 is 0.02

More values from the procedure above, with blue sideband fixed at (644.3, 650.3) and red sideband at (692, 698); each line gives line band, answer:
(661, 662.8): -0.06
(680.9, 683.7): 0.02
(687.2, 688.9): 0.06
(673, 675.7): 0.02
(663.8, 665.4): -0.04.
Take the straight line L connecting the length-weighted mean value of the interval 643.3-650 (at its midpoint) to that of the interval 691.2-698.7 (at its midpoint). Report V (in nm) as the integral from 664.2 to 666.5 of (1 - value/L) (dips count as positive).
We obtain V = -0.12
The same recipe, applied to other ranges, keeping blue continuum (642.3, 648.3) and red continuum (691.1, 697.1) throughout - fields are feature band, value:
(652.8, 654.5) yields -0.11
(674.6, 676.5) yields 0.03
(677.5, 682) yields 0.07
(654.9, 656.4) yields -0.02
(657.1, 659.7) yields -0.09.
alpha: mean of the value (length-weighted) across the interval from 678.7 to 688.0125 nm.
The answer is 297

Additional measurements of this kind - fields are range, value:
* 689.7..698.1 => 302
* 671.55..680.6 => 304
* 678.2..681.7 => 302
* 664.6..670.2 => 319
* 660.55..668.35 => 322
